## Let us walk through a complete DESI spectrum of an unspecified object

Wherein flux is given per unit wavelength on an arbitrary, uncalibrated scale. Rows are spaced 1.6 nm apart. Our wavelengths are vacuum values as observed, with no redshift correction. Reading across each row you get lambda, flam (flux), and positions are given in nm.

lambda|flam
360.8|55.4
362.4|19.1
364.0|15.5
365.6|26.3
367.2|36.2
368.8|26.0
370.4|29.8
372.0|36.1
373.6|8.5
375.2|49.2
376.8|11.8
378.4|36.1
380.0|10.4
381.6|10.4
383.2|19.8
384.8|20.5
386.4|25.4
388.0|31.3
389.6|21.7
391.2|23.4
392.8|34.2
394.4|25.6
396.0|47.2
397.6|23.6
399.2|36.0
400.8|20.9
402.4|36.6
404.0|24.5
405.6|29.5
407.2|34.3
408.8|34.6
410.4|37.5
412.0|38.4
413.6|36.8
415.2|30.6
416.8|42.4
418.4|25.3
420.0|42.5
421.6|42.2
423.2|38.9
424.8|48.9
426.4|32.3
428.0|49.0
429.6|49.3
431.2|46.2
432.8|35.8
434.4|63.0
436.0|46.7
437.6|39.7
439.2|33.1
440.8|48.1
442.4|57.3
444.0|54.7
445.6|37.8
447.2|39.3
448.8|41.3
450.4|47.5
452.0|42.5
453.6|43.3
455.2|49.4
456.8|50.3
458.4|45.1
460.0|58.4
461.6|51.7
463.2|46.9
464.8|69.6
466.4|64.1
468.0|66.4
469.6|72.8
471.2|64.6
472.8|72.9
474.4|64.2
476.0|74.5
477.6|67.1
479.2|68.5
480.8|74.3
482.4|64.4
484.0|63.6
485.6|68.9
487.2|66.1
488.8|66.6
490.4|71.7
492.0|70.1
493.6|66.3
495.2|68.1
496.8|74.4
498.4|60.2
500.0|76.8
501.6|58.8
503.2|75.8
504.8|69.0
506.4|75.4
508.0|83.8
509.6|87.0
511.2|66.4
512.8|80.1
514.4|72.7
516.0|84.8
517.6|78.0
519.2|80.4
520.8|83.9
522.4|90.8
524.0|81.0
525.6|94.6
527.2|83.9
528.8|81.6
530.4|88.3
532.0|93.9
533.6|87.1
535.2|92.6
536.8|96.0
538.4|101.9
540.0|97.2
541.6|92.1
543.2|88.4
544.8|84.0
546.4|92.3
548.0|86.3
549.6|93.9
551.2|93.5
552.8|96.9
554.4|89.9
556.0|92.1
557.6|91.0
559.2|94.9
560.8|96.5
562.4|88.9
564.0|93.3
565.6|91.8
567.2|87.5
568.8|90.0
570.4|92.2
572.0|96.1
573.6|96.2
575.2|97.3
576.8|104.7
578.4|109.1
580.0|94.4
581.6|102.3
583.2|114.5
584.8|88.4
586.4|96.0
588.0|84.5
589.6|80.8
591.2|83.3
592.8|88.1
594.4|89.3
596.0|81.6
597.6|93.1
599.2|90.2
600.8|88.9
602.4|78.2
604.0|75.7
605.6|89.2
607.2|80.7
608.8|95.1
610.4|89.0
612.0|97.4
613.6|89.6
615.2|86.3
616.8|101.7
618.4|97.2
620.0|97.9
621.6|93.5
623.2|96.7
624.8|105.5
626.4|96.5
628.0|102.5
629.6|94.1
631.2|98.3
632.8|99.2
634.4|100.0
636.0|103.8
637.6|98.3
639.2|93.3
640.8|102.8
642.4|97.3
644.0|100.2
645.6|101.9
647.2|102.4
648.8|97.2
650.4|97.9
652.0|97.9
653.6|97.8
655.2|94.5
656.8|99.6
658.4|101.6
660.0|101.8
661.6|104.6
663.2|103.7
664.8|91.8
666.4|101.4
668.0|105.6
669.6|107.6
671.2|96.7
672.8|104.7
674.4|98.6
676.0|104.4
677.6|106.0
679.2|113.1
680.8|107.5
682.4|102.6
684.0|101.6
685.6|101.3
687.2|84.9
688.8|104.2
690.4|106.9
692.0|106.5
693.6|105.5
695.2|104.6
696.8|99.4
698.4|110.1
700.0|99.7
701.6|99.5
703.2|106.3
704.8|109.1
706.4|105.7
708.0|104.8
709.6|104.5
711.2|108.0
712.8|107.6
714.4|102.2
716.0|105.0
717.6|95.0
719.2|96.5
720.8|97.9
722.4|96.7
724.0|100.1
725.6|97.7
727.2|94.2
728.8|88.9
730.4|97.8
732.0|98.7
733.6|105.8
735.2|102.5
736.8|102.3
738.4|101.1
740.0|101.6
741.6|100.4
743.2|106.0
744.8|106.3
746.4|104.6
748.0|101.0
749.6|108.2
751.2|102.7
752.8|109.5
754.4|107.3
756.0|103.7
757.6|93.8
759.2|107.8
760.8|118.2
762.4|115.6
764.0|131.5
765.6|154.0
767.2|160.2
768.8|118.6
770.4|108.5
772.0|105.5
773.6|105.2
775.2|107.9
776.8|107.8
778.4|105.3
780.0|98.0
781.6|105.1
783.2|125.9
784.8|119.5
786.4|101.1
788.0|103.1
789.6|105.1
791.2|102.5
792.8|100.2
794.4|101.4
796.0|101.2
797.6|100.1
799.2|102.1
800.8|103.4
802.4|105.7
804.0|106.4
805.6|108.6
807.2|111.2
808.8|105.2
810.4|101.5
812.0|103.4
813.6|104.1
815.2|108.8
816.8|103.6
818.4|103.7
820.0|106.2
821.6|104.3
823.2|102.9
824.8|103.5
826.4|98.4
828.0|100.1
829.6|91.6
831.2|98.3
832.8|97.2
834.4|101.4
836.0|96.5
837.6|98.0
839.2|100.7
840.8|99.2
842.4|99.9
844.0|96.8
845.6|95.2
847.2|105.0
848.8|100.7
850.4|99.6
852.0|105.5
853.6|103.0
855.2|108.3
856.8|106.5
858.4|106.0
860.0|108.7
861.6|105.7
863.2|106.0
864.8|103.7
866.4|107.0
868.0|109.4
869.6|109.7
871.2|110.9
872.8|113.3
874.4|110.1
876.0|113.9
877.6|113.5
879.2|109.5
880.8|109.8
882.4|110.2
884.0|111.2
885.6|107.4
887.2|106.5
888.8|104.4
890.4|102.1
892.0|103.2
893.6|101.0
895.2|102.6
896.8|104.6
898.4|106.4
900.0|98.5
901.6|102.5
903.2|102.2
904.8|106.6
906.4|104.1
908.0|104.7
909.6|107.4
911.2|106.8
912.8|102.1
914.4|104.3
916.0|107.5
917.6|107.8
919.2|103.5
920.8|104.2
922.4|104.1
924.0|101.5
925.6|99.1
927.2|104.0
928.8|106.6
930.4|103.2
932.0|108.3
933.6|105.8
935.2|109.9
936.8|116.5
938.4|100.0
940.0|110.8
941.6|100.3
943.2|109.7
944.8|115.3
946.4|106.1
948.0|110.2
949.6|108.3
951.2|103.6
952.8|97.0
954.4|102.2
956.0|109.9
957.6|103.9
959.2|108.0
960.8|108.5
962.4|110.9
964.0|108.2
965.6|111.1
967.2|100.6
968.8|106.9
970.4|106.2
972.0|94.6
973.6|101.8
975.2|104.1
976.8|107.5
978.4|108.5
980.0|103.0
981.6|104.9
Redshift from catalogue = 0.17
